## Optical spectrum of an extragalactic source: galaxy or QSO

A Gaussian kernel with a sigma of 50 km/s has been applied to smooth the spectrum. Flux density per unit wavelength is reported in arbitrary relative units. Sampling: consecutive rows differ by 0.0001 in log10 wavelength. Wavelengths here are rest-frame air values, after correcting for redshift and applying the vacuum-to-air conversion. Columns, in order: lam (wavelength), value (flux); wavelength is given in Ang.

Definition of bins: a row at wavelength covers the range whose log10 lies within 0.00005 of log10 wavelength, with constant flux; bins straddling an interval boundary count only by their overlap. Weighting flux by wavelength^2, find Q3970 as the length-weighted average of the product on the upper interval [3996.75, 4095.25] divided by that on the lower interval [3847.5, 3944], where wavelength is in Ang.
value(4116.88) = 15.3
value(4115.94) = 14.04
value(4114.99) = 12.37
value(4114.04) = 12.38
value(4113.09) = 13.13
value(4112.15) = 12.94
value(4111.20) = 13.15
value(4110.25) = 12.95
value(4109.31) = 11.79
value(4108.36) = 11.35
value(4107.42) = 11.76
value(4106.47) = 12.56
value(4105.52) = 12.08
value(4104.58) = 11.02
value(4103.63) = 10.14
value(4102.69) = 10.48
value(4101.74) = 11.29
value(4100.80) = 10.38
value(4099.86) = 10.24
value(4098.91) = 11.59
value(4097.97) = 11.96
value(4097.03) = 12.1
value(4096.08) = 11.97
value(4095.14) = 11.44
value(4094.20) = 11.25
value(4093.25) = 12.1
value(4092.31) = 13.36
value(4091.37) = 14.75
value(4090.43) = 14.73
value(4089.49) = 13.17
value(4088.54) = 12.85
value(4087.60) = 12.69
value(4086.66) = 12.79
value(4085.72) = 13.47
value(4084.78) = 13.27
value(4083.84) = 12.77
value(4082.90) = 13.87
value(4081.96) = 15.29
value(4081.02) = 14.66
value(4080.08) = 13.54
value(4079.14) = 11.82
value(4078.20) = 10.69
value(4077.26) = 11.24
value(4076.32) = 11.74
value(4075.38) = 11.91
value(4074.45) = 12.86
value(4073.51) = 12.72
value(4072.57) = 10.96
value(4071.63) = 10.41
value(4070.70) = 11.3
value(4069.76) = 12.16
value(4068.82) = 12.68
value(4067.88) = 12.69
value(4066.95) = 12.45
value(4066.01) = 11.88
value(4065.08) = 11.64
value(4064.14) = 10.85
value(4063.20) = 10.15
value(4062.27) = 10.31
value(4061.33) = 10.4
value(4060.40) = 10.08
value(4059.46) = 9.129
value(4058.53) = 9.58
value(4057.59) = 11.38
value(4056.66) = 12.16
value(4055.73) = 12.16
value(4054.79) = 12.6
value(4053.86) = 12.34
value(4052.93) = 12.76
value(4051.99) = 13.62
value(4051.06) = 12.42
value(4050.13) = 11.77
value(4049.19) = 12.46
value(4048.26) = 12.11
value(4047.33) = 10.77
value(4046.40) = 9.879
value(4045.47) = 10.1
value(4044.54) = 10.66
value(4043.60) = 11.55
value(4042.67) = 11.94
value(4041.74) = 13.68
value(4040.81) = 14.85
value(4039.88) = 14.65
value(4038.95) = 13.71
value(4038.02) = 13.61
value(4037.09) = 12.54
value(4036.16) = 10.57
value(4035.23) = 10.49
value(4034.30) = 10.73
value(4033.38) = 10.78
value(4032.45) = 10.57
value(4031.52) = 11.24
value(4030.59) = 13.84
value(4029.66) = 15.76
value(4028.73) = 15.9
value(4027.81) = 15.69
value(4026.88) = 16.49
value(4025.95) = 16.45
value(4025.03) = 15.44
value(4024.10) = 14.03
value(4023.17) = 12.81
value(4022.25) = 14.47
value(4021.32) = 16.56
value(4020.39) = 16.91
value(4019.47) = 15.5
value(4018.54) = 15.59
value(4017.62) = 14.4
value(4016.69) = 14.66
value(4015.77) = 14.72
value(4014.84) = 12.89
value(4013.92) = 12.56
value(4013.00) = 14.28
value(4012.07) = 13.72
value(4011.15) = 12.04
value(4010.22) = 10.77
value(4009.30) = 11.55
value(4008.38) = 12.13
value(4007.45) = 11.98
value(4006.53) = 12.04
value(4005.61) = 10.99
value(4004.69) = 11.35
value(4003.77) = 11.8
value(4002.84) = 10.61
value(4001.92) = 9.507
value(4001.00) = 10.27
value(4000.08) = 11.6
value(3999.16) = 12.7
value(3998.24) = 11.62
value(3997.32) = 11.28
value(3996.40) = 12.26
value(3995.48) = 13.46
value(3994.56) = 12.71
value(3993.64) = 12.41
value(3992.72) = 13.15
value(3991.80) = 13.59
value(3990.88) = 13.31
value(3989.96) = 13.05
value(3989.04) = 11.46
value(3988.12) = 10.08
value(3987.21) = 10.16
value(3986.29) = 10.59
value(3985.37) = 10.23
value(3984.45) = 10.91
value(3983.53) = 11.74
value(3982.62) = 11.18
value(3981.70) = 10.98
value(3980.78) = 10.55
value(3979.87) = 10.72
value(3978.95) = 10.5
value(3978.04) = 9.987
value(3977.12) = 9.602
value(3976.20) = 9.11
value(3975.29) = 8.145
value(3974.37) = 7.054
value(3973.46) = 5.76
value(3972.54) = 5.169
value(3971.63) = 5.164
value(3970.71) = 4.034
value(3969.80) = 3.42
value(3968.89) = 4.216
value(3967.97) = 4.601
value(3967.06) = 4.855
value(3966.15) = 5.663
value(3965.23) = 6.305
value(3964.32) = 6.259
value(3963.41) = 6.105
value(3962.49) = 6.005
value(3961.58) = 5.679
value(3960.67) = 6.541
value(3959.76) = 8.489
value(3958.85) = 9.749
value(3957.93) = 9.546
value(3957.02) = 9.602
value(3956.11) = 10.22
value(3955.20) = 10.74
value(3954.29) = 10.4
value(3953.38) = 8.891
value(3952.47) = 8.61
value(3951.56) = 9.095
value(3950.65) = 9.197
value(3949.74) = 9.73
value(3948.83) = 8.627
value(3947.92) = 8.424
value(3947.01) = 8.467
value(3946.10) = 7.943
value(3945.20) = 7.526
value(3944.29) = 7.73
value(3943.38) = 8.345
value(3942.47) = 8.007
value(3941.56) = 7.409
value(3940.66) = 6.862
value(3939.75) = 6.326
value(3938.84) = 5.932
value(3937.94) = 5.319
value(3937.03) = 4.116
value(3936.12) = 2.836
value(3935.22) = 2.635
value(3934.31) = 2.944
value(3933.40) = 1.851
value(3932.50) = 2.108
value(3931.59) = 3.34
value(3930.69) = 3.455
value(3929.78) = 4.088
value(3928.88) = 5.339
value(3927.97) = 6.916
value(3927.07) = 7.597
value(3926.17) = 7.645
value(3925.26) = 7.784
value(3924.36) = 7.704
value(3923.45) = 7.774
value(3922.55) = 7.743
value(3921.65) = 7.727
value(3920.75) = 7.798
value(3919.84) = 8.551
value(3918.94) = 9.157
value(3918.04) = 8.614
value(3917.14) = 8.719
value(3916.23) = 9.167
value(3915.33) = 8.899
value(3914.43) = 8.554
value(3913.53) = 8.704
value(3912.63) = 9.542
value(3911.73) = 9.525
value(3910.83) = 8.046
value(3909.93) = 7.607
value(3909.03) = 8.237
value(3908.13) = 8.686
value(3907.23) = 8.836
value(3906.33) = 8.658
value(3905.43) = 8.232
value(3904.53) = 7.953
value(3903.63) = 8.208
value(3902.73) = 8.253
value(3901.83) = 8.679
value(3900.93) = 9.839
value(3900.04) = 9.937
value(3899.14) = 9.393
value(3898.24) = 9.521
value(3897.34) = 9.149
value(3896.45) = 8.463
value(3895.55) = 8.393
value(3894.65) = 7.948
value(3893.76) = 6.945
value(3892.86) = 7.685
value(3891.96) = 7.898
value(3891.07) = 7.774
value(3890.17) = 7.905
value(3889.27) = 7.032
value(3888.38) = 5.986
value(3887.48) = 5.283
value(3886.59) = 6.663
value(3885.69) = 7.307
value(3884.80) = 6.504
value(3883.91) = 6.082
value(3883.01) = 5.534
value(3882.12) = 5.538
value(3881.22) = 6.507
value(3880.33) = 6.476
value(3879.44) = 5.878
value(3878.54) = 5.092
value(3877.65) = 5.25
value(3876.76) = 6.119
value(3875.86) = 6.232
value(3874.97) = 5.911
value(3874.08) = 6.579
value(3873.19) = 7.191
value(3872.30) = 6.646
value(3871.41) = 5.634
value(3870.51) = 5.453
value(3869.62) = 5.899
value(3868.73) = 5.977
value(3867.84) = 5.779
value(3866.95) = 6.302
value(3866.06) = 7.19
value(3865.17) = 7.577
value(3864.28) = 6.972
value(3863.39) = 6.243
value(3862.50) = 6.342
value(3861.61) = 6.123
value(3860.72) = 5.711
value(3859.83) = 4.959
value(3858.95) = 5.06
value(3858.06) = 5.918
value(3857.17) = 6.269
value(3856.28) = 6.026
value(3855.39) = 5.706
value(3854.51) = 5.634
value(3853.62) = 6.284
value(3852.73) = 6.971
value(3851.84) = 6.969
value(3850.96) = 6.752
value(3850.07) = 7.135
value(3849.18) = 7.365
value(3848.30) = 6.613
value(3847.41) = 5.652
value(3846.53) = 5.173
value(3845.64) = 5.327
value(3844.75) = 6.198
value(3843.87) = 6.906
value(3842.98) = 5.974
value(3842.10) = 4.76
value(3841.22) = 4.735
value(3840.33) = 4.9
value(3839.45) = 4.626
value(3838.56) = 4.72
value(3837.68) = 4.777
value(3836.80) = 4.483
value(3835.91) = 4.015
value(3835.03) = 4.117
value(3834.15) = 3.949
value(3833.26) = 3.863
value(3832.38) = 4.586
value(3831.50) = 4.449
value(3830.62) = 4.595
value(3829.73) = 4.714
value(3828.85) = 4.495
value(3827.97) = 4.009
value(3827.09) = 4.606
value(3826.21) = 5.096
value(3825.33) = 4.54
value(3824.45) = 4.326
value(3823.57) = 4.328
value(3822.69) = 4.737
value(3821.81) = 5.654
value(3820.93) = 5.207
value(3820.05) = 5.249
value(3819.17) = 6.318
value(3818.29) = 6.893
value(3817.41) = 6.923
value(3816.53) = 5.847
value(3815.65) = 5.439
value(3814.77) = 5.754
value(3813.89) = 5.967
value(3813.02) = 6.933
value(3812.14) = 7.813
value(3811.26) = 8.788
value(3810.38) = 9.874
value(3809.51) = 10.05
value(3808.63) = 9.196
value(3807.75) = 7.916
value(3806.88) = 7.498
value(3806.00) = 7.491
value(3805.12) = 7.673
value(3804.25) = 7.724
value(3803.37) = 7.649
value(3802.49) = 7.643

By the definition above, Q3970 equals 1.97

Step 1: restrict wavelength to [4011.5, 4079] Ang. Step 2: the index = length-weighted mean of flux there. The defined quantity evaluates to 12.6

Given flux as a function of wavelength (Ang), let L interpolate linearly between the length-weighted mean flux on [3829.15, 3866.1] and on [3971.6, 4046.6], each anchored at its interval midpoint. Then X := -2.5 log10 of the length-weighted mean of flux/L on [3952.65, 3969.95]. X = 0.35 mag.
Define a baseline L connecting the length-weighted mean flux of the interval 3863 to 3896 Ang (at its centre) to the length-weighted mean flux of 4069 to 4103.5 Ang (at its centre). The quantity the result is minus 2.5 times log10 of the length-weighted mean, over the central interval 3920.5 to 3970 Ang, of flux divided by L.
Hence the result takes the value 0.228 mag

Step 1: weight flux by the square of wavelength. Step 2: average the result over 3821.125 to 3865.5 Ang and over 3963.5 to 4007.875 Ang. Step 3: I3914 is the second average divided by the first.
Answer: 1.93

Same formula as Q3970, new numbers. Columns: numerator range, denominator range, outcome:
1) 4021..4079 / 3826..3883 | 2.39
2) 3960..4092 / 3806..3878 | 2.15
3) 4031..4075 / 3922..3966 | 1.78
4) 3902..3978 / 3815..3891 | 1.31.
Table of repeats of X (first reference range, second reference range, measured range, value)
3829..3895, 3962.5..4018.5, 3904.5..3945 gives 0.15 mag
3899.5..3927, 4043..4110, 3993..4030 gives -0.25 mag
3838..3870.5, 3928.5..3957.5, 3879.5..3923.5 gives -0.24 mag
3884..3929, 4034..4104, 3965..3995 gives 0.09 mag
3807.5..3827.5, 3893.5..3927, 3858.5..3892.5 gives 0.22 mag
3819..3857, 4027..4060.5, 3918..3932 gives 0.18 mag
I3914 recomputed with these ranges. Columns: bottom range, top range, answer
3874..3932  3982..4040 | 1.80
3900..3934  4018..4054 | 1.86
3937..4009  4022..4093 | 1.42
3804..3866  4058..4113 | 2.30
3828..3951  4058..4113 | 1.99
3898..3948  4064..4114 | 1.83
